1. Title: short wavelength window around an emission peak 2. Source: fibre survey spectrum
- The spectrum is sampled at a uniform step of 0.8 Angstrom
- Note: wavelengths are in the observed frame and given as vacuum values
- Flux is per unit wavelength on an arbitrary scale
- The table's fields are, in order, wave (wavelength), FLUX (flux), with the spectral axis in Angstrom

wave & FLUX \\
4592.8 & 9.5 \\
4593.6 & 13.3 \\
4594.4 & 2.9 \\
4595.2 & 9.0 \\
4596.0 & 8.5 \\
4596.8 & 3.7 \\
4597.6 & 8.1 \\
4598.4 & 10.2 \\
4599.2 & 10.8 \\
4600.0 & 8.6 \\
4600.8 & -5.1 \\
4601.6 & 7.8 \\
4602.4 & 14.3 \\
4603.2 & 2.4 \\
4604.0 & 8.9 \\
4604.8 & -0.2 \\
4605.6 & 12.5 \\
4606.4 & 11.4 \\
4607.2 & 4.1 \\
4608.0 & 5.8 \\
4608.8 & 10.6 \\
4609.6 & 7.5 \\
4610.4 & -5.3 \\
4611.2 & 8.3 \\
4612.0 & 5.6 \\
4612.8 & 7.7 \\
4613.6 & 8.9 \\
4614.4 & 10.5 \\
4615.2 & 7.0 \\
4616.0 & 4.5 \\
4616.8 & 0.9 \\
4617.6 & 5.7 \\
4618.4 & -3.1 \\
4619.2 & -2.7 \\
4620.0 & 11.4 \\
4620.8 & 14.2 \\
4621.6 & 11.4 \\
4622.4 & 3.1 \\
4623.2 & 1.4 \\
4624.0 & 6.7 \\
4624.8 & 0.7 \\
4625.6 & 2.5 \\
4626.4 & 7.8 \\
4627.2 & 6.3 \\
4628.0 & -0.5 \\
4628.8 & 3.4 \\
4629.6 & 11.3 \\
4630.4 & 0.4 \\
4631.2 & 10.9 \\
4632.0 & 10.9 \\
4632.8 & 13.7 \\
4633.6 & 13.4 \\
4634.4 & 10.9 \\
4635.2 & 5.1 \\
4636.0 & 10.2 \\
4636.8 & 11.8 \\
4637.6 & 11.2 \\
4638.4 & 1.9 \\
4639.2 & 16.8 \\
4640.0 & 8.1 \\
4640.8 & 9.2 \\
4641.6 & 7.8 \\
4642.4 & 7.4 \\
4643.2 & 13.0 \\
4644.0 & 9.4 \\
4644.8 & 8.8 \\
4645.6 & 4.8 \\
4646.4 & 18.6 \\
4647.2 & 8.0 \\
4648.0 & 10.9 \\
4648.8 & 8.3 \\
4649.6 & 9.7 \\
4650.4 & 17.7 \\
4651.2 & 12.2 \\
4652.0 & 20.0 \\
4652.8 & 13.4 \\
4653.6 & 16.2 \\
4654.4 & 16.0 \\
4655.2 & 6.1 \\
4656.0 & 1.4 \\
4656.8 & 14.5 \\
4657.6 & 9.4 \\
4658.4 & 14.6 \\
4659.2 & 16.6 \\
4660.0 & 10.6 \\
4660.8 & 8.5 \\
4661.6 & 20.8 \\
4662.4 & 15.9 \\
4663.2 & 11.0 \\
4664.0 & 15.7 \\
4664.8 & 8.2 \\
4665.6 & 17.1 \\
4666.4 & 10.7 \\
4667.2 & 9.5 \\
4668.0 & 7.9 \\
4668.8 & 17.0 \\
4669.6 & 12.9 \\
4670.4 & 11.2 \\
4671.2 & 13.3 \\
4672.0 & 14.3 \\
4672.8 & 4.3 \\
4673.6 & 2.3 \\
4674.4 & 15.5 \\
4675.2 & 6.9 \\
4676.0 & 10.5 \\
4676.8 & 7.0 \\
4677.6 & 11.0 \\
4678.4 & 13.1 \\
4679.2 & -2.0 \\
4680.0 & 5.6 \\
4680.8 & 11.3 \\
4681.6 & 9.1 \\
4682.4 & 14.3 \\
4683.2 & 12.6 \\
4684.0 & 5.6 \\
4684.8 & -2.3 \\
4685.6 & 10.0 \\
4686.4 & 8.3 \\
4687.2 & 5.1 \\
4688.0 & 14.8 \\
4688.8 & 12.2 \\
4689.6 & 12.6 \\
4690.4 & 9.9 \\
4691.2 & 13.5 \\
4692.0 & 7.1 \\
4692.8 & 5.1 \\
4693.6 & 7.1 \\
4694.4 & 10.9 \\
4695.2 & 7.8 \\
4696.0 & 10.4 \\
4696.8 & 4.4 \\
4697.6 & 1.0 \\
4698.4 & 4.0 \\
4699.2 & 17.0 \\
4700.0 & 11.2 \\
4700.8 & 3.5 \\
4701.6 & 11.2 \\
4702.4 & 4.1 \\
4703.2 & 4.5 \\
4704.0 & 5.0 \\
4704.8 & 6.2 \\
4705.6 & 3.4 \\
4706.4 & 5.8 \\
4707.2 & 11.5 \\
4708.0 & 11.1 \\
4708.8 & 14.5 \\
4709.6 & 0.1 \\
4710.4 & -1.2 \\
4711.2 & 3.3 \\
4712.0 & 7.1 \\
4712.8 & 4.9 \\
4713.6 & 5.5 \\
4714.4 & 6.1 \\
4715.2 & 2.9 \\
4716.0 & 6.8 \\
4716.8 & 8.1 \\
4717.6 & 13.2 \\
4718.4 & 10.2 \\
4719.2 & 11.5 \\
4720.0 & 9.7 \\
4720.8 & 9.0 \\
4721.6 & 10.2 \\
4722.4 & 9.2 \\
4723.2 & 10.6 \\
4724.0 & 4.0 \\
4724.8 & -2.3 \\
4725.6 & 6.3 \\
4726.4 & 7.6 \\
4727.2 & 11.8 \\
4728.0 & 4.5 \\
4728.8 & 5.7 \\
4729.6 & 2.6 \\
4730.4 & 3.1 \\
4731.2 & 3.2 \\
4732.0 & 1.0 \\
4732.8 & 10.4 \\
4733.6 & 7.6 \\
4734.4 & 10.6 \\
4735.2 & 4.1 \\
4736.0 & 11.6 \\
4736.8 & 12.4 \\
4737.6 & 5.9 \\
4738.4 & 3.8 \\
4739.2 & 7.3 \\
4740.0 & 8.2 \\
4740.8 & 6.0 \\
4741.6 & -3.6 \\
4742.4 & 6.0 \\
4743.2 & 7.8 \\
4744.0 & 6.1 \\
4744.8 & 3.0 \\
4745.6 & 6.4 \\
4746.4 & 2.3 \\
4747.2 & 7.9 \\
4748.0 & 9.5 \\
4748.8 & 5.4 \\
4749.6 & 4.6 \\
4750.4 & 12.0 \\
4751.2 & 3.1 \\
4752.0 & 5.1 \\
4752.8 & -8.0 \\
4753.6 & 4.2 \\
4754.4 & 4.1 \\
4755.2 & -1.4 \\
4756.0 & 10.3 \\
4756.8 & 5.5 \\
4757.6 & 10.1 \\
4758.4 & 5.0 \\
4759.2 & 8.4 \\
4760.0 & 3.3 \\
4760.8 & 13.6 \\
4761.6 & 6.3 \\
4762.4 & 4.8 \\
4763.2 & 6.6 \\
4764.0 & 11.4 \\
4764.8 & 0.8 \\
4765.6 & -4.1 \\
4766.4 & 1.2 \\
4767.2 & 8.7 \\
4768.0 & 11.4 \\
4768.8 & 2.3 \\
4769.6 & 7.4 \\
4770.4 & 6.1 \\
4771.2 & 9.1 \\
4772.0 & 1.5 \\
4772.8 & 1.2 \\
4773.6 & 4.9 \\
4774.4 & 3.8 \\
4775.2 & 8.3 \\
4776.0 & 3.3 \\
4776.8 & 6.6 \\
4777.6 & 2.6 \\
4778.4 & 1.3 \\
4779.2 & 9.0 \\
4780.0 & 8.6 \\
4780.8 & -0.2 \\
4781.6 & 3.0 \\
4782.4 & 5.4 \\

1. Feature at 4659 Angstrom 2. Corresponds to Mg II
